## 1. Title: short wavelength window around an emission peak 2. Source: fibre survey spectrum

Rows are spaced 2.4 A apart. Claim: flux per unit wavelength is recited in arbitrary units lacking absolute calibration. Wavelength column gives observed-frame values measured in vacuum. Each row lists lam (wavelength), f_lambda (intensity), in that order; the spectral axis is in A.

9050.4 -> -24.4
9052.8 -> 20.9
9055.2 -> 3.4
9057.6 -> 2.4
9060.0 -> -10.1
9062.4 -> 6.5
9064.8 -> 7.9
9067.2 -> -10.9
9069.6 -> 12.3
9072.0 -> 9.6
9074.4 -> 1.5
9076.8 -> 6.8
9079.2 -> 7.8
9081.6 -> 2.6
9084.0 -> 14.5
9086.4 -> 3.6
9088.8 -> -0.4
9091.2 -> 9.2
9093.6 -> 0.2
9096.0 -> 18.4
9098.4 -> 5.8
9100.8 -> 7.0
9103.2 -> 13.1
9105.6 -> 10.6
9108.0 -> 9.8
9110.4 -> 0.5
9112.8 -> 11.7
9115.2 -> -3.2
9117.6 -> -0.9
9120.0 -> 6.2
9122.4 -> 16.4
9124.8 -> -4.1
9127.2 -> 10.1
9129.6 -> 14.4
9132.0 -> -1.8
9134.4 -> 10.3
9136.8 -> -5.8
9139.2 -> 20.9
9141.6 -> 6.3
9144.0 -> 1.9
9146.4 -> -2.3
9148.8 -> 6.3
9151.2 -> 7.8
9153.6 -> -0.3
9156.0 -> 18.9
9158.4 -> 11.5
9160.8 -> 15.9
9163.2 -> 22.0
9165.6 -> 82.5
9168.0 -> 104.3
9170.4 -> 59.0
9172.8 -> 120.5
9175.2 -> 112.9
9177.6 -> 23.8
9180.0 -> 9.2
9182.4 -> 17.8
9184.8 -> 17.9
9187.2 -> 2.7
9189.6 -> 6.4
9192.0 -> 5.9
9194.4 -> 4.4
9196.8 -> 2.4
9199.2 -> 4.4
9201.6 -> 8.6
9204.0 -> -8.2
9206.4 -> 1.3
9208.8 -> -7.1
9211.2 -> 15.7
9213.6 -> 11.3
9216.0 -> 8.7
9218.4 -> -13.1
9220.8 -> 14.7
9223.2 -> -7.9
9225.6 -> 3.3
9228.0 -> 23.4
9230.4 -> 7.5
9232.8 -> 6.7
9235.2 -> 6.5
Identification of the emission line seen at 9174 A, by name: [O II]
